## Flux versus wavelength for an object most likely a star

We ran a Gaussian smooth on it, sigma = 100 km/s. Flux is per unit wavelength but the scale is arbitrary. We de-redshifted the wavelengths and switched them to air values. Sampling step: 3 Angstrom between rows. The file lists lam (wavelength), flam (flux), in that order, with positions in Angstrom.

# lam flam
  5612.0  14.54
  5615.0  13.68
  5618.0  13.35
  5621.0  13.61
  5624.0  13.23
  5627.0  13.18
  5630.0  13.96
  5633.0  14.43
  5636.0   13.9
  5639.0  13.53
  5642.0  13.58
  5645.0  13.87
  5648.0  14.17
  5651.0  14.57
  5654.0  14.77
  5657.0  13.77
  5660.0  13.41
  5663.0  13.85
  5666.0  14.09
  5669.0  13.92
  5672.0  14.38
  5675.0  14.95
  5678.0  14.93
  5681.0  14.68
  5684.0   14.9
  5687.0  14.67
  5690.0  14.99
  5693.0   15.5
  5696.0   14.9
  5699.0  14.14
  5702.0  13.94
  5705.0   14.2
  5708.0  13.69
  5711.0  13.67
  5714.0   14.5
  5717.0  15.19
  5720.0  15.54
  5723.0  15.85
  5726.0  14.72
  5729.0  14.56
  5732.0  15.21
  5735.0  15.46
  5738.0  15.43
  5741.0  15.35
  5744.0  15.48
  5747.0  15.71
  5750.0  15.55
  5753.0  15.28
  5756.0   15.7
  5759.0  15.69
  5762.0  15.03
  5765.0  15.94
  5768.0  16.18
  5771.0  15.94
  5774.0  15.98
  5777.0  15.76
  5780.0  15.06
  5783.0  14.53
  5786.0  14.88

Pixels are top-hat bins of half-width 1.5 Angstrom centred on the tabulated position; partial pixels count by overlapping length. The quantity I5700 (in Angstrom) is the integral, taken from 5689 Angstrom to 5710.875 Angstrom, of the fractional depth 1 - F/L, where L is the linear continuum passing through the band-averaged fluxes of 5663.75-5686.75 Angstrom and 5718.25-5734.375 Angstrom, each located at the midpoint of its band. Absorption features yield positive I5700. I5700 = 0.6 Angstrom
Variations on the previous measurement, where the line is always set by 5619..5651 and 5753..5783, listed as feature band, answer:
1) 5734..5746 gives -0.2 Angstrom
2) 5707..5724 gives 0.2 Angstrom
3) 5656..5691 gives -0.2 Angstrom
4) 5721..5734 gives -0.1 Angstrom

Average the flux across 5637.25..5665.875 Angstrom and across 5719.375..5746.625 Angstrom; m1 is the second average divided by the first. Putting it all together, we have 1.10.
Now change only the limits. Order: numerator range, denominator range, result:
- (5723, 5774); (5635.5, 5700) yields 1.08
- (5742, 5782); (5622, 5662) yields 1.13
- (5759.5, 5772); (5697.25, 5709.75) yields 1.13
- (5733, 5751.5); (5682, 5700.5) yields 1.04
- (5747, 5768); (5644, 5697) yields 1.08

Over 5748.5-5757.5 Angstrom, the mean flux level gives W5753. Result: 15.5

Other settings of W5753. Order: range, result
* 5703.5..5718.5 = 14.2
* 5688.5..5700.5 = 14.9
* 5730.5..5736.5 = 15.3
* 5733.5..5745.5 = 15.4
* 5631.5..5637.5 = 14.2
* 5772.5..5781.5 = 15.6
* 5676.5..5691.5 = 14.8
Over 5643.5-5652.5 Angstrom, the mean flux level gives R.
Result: 14.2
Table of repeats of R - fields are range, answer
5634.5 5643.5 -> 13.7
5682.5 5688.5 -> 14.8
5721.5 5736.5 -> 15.2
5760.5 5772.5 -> 15.8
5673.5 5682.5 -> 14.9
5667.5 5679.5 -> 14.5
